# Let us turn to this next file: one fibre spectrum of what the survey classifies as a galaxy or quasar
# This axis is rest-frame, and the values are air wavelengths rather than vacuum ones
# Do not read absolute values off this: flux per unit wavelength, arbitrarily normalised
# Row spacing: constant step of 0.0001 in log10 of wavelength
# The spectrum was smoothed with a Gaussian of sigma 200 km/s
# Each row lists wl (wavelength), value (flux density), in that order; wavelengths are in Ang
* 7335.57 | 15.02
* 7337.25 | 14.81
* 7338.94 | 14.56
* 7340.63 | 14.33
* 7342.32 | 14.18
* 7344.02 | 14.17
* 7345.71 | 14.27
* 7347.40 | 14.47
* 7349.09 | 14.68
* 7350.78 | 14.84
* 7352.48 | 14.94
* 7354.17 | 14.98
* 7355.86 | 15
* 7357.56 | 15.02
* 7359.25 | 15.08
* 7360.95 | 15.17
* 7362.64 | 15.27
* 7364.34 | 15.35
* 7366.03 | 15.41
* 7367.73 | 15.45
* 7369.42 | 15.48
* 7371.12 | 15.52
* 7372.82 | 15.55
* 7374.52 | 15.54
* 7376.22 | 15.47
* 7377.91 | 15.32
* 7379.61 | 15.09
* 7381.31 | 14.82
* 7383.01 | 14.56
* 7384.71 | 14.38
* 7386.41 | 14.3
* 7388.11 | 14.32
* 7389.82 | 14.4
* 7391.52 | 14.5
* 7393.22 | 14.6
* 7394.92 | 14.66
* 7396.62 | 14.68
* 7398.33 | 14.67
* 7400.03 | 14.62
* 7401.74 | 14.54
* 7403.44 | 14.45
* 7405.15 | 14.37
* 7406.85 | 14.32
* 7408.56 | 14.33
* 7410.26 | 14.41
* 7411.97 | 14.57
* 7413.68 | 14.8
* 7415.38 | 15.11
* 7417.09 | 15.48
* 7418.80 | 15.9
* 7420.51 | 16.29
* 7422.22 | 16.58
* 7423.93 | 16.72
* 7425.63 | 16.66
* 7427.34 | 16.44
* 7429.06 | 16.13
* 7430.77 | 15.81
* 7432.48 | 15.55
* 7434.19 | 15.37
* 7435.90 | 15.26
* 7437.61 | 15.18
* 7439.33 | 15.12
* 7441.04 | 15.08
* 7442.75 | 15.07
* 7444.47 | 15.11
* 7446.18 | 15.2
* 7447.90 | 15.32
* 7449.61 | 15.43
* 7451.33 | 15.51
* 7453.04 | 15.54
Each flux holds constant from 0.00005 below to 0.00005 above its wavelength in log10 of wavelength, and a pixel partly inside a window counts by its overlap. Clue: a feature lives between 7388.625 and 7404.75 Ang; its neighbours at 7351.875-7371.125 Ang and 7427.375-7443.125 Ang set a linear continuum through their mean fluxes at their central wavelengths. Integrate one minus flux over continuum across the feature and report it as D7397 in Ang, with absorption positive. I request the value 0.8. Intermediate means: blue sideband 15.2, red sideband 15.5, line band 14.6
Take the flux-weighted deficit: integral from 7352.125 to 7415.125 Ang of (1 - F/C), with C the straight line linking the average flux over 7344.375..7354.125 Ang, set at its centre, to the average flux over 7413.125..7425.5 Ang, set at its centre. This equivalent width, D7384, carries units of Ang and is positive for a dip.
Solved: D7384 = 1.6 Ang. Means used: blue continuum 14.6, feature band 14.9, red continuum 15.9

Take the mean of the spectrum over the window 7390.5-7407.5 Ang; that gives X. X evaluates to 14.5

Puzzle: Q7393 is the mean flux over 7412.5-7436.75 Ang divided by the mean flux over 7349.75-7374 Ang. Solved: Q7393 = 1.04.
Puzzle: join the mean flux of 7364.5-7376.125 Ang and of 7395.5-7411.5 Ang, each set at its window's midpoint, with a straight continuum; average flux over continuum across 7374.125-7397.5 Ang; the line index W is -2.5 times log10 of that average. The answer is 0.02 mag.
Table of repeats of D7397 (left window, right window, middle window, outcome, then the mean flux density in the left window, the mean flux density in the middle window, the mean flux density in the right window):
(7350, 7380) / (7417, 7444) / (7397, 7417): 1.3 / 15.3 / 14.6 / 15.8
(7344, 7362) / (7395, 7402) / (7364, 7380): -0.7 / 14.8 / 15.4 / 14.6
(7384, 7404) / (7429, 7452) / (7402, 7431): -1.0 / 14.5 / 15.4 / 15.3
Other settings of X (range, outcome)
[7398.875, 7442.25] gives 15.3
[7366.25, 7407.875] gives 14.8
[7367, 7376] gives 15.5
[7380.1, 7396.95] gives 14.5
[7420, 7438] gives 16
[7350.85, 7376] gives 15.3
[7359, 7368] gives 15.3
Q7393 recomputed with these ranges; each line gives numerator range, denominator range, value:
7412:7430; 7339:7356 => 1.09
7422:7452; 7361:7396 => 1.04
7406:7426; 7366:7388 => 1.02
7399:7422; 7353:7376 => 0.97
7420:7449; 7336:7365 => 1.06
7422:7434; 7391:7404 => 1.11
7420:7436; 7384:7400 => 1.11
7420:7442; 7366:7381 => 1.03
